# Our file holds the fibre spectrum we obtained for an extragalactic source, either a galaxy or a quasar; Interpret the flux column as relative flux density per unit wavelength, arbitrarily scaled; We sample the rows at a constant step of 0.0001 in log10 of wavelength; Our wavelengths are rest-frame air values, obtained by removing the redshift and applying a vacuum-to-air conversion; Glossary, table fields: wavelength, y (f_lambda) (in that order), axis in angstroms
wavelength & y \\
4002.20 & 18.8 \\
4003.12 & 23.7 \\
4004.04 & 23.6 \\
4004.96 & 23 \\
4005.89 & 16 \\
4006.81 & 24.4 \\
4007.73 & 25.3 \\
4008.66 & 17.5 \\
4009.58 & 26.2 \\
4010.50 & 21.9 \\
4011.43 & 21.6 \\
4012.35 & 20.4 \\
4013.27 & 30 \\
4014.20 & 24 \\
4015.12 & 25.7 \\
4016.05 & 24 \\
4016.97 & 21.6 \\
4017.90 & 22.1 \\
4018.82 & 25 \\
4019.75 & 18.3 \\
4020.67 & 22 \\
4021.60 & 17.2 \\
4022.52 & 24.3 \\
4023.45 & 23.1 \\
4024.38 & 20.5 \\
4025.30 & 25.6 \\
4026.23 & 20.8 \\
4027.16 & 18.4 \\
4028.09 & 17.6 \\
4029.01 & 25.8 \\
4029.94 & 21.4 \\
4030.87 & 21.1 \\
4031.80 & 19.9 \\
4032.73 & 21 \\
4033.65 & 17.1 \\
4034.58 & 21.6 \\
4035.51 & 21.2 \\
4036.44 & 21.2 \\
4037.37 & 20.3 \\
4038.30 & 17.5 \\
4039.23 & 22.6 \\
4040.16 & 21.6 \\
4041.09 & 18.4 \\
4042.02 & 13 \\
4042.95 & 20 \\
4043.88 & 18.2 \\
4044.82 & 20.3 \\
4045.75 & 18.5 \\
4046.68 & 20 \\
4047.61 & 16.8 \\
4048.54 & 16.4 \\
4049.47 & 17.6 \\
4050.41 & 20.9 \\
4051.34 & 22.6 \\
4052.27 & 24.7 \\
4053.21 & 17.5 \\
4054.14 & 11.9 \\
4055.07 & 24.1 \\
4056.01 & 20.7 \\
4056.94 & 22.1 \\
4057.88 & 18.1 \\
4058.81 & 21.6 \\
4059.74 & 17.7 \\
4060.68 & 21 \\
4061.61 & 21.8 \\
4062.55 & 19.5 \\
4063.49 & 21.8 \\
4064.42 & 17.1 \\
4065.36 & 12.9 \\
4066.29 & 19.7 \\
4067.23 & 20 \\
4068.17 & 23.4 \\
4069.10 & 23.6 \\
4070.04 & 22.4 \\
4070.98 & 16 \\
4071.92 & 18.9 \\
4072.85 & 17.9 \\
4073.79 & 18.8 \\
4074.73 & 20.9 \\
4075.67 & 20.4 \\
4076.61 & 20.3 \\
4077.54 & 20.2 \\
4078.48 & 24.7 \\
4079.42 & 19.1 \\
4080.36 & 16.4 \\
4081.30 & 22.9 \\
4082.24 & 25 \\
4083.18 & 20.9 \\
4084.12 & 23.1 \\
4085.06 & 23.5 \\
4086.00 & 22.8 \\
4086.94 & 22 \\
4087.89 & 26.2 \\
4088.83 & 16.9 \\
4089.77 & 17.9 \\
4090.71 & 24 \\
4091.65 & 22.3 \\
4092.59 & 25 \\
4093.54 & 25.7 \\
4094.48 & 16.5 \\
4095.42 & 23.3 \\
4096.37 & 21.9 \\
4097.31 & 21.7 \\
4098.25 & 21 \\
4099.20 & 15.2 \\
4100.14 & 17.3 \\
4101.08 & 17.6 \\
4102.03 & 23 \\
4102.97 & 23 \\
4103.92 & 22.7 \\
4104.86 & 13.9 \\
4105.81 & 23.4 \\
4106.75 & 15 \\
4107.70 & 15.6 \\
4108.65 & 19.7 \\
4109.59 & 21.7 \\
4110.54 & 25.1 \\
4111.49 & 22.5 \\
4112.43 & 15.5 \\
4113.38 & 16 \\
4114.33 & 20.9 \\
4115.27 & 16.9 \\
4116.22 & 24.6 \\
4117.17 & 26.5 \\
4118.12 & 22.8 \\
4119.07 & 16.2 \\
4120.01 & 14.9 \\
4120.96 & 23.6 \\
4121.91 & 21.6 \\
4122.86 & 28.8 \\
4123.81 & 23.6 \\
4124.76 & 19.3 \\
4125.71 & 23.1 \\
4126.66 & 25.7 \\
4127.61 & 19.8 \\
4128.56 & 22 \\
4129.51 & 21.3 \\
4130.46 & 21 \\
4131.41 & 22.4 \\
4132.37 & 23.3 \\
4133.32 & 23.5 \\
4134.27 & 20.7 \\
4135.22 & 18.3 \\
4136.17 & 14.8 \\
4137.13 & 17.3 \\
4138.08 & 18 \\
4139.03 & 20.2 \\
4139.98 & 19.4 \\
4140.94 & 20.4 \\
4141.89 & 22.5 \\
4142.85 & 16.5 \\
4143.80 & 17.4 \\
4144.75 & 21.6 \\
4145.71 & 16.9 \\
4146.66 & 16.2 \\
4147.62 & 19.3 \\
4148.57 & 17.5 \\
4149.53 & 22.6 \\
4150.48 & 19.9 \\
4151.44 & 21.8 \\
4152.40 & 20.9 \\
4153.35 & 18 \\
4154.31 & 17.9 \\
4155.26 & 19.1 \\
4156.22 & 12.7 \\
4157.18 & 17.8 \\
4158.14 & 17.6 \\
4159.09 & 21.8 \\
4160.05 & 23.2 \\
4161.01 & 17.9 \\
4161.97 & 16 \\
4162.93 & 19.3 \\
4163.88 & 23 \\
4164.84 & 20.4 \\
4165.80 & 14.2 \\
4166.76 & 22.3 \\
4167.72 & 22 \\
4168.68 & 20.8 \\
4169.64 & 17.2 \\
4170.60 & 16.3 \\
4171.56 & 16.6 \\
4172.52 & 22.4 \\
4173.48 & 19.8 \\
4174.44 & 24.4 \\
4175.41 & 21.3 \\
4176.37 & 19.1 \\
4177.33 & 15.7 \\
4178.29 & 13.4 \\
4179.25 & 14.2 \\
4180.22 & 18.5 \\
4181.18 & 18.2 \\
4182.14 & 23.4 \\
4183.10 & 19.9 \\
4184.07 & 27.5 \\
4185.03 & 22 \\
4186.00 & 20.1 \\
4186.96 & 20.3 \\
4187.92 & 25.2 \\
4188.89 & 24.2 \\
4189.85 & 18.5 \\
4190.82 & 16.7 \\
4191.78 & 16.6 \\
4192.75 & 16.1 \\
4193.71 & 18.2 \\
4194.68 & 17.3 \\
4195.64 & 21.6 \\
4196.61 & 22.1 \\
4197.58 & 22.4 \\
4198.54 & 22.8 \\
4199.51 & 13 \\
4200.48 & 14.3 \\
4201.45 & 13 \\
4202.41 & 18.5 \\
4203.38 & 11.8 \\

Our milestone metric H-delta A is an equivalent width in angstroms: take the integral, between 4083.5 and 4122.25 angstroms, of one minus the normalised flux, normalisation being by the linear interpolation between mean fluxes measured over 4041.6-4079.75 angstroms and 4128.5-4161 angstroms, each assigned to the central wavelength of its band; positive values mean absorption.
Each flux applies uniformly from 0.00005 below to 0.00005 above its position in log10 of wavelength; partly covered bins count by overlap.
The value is -2.3 angstroms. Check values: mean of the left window 19.6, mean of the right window 19.5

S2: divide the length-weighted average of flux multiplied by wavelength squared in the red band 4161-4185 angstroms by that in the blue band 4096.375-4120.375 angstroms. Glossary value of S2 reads 1.0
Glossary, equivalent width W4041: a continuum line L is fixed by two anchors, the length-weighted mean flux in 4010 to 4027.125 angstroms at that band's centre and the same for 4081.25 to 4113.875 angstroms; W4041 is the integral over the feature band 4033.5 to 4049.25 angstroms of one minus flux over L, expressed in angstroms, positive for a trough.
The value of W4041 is 2.1 angstroms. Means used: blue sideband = 22.6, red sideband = 20.8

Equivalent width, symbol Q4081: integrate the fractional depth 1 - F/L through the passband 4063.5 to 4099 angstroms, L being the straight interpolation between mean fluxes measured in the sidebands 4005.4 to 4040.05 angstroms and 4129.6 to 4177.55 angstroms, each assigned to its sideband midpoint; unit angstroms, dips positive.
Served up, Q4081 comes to -0.4 angstroms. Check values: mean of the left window 21.7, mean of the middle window 20.9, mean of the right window 19.4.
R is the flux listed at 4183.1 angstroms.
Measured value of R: 19.9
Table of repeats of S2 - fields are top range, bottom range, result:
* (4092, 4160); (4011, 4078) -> 1.03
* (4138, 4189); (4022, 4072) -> 1.03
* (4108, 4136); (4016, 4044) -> 1.08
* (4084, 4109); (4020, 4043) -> 1.04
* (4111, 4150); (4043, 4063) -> 1.08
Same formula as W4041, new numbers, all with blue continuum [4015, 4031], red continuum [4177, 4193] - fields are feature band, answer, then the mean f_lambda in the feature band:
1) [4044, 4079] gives 2.5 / 19.8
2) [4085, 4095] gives -0.5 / 22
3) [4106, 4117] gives 0.5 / 19.7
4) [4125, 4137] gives -0.5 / 21.2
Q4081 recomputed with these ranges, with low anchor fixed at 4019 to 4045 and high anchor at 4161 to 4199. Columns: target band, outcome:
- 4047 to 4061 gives 0.5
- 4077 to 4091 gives -1.0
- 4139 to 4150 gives 0.4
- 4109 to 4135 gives -2.1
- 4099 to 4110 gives 0.5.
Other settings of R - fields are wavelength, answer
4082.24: 25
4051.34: 22.6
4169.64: 17.2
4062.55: 19.5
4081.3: 22.9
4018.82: 25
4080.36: 16.4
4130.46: 21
